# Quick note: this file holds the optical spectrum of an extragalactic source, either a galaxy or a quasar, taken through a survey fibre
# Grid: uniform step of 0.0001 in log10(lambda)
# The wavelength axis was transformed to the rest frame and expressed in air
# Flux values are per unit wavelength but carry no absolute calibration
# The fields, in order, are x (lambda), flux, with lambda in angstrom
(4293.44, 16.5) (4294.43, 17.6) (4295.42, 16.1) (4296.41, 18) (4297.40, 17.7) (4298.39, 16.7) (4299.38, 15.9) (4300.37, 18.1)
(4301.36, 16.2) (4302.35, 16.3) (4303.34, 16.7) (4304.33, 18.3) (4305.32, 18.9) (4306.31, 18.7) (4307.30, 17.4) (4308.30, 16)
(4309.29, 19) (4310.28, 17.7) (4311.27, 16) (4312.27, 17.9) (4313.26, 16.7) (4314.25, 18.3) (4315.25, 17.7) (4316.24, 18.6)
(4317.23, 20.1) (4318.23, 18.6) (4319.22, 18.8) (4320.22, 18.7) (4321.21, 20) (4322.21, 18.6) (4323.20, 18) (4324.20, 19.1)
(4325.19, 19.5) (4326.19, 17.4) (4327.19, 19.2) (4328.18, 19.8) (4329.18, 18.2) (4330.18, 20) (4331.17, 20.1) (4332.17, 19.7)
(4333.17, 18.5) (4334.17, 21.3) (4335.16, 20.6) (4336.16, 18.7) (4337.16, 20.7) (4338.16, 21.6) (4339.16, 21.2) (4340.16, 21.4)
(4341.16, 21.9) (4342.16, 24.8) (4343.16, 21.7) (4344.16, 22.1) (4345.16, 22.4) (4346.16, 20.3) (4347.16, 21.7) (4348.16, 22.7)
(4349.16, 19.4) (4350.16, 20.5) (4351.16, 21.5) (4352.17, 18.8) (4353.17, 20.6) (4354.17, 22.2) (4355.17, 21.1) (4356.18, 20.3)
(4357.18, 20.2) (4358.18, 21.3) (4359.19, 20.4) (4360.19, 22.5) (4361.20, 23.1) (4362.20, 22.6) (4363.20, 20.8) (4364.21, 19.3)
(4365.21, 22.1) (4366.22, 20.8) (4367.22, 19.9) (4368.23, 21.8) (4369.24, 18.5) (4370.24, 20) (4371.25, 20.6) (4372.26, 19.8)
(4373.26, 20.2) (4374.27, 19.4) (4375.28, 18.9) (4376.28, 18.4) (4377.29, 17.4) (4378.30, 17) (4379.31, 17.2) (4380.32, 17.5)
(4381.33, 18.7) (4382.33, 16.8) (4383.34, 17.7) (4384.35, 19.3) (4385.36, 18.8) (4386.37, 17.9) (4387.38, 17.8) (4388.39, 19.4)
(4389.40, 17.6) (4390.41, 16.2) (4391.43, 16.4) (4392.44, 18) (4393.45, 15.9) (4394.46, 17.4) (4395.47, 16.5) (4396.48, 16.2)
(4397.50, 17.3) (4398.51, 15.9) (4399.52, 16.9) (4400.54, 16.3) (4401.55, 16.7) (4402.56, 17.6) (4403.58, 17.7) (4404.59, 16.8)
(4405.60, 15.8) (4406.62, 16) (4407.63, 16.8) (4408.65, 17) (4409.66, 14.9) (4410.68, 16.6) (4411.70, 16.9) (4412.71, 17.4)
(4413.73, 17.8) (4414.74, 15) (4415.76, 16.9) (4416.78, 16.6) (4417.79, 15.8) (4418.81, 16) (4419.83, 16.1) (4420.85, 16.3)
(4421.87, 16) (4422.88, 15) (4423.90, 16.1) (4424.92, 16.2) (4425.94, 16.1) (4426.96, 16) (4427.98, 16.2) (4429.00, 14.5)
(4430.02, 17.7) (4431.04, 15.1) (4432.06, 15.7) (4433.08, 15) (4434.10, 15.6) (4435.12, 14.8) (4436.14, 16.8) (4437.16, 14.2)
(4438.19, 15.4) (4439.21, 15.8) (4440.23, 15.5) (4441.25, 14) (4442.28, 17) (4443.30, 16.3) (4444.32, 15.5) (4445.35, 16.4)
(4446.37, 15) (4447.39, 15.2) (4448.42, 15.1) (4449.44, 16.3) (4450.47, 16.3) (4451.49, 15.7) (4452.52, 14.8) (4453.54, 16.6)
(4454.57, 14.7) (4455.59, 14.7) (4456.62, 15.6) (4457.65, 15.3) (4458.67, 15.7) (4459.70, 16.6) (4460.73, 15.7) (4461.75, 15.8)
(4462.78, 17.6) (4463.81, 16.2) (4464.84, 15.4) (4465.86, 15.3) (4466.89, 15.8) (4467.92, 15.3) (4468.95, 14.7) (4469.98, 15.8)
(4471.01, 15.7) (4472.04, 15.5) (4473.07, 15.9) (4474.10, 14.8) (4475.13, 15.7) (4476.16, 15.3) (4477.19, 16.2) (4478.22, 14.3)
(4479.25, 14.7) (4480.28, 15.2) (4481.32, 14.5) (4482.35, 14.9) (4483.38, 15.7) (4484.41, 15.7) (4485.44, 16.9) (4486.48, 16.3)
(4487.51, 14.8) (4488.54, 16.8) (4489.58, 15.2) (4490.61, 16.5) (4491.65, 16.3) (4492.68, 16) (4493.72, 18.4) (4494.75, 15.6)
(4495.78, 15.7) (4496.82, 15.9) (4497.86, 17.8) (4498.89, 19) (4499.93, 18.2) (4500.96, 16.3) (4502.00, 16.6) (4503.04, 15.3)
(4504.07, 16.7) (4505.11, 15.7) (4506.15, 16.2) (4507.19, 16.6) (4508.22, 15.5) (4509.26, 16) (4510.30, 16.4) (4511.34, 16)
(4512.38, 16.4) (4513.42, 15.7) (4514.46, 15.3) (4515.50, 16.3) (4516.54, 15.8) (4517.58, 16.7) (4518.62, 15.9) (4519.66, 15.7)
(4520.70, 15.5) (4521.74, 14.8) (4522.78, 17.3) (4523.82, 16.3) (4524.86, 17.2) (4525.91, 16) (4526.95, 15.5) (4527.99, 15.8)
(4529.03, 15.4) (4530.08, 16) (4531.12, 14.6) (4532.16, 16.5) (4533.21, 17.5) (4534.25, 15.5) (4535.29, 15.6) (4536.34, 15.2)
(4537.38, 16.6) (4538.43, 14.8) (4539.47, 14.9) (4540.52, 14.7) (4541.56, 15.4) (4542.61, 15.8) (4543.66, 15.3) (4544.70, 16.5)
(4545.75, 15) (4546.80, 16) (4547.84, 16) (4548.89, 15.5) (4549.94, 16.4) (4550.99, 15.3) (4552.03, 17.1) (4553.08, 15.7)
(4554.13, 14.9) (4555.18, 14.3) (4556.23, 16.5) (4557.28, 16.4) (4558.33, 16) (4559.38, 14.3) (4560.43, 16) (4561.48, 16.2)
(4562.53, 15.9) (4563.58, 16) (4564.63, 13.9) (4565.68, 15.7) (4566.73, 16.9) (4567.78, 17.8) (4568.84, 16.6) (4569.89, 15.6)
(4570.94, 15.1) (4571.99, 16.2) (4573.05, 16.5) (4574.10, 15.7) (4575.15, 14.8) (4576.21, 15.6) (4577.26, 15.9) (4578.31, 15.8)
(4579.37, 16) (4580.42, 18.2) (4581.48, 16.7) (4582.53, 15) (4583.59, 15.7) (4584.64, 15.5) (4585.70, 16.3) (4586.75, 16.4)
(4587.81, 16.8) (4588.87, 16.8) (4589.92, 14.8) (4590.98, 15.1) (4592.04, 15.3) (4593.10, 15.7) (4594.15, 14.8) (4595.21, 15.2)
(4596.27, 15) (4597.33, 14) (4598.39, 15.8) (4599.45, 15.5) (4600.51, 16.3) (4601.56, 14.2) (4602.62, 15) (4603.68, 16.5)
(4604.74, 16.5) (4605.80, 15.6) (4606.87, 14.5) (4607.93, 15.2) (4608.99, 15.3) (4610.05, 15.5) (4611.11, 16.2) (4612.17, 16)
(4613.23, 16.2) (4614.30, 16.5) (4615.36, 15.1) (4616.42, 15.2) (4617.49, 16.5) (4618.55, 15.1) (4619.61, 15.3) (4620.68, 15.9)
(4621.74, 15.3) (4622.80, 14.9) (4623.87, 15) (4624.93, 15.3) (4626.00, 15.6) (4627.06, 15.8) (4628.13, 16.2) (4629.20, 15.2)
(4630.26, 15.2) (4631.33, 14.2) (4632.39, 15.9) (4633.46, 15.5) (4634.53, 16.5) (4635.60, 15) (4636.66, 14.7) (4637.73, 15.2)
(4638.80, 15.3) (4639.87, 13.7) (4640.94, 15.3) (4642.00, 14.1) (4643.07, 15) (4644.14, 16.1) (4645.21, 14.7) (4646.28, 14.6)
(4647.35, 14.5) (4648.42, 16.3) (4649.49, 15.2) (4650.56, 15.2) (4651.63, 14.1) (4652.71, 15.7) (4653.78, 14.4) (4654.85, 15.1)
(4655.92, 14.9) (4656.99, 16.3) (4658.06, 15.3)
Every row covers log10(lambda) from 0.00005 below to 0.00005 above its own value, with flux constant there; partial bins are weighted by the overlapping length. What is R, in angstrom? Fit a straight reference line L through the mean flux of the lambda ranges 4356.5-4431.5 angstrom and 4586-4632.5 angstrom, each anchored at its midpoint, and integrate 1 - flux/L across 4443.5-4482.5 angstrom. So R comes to 3.5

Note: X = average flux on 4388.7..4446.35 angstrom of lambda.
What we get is 16.2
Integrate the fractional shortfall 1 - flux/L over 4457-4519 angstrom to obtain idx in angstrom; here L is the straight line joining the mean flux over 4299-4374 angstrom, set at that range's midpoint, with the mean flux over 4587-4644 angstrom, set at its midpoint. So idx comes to 5.05 angstrom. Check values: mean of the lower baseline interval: 19.7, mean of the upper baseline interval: 15.4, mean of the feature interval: 16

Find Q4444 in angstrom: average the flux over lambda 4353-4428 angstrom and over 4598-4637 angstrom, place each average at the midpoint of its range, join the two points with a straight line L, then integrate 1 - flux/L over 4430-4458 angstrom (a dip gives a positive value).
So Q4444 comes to 3.1 angstrom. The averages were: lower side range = 18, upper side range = 15.5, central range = 15.5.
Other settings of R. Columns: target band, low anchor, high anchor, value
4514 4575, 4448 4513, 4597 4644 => -0.6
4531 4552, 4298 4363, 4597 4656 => 1.1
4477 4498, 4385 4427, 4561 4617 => 0.5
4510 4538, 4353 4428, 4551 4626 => 0.8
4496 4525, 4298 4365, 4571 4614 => 1.1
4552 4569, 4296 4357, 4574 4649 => 0.4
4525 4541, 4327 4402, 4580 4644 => 1.1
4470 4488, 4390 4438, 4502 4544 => 0.7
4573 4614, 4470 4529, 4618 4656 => -0.7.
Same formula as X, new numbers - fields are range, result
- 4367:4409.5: 17.8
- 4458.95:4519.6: 16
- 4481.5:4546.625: 16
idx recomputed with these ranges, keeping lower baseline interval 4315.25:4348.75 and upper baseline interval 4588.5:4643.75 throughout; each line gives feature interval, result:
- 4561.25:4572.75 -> 0.14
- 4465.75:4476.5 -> 1.43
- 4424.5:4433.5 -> 1.30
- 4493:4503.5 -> 0.29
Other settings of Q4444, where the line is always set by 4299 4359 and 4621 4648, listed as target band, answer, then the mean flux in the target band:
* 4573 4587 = 0.0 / 16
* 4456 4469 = 1.3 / 15.8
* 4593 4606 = 0.2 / 15.4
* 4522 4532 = 0.4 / 16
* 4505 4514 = 0.5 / 16.1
